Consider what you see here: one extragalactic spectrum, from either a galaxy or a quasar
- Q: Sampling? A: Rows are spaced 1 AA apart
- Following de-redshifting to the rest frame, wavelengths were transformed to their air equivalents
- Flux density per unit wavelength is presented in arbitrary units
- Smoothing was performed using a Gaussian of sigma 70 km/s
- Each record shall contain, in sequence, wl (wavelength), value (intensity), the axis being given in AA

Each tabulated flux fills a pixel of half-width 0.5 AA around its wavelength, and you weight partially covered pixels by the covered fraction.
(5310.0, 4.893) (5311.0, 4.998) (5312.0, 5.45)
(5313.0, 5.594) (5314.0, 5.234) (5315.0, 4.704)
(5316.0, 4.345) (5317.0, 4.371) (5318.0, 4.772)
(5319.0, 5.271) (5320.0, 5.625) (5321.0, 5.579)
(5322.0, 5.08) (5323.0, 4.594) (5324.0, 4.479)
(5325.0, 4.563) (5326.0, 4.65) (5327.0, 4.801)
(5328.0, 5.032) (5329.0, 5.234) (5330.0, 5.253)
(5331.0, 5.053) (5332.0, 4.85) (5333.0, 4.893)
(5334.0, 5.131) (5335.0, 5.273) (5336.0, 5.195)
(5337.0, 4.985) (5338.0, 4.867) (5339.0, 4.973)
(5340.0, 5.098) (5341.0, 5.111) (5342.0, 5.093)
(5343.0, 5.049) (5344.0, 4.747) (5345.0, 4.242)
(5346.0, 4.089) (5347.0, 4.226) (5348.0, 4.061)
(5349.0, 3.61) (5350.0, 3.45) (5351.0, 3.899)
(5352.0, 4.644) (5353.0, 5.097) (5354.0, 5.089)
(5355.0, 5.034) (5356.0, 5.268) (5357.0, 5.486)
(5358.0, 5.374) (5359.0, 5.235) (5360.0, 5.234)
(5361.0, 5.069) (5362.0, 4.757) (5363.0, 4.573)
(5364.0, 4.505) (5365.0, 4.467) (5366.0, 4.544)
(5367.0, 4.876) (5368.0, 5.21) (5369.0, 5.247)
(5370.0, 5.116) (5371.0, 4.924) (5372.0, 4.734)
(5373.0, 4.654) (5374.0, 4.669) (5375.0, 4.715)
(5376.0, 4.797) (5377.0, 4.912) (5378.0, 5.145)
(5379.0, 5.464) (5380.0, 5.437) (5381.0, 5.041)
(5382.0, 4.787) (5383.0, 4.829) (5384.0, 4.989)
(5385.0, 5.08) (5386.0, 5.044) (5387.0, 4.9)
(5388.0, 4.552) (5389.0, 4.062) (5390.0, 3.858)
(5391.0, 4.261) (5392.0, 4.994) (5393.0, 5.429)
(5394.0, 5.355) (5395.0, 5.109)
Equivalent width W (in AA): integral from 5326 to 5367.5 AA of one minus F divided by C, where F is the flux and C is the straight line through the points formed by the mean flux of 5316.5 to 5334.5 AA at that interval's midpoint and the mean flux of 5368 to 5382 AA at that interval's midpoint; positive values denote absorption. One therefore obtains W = 1.3 AA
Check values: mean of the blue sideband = 4.96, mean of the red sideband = 4.99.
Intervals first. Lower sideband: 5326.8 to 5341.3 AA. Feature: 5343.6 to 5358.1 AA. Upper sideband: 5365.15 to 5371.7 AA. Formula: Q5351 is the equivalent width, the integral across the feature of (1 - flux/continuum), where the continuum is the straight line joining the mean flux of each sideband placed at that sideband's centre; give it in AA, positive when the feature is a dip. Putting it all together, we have 1.4 AA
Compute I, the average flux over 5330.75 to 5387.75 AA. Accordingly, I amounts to 4.85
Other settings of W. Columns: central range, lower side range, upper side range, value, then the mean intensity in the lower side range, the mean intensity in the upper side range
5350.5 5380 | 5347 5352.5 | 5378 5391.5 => -4.1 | 3.96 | 4.81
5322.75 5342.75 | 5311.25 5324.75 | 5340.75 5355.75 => -0.9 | 5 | 4.5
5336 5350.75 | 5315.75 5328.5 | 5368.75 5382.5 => 1.1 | 4.87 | 4.97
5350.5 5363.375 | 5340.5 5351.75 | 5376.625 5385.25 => -1.2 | 4.33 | 5.08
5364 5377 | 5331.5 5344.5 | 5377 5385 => 0.6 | 5.02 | 5.09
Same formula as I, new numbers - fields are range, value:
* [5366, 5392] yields 4.85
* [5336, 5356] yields 4.63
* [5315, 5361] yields 4.85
